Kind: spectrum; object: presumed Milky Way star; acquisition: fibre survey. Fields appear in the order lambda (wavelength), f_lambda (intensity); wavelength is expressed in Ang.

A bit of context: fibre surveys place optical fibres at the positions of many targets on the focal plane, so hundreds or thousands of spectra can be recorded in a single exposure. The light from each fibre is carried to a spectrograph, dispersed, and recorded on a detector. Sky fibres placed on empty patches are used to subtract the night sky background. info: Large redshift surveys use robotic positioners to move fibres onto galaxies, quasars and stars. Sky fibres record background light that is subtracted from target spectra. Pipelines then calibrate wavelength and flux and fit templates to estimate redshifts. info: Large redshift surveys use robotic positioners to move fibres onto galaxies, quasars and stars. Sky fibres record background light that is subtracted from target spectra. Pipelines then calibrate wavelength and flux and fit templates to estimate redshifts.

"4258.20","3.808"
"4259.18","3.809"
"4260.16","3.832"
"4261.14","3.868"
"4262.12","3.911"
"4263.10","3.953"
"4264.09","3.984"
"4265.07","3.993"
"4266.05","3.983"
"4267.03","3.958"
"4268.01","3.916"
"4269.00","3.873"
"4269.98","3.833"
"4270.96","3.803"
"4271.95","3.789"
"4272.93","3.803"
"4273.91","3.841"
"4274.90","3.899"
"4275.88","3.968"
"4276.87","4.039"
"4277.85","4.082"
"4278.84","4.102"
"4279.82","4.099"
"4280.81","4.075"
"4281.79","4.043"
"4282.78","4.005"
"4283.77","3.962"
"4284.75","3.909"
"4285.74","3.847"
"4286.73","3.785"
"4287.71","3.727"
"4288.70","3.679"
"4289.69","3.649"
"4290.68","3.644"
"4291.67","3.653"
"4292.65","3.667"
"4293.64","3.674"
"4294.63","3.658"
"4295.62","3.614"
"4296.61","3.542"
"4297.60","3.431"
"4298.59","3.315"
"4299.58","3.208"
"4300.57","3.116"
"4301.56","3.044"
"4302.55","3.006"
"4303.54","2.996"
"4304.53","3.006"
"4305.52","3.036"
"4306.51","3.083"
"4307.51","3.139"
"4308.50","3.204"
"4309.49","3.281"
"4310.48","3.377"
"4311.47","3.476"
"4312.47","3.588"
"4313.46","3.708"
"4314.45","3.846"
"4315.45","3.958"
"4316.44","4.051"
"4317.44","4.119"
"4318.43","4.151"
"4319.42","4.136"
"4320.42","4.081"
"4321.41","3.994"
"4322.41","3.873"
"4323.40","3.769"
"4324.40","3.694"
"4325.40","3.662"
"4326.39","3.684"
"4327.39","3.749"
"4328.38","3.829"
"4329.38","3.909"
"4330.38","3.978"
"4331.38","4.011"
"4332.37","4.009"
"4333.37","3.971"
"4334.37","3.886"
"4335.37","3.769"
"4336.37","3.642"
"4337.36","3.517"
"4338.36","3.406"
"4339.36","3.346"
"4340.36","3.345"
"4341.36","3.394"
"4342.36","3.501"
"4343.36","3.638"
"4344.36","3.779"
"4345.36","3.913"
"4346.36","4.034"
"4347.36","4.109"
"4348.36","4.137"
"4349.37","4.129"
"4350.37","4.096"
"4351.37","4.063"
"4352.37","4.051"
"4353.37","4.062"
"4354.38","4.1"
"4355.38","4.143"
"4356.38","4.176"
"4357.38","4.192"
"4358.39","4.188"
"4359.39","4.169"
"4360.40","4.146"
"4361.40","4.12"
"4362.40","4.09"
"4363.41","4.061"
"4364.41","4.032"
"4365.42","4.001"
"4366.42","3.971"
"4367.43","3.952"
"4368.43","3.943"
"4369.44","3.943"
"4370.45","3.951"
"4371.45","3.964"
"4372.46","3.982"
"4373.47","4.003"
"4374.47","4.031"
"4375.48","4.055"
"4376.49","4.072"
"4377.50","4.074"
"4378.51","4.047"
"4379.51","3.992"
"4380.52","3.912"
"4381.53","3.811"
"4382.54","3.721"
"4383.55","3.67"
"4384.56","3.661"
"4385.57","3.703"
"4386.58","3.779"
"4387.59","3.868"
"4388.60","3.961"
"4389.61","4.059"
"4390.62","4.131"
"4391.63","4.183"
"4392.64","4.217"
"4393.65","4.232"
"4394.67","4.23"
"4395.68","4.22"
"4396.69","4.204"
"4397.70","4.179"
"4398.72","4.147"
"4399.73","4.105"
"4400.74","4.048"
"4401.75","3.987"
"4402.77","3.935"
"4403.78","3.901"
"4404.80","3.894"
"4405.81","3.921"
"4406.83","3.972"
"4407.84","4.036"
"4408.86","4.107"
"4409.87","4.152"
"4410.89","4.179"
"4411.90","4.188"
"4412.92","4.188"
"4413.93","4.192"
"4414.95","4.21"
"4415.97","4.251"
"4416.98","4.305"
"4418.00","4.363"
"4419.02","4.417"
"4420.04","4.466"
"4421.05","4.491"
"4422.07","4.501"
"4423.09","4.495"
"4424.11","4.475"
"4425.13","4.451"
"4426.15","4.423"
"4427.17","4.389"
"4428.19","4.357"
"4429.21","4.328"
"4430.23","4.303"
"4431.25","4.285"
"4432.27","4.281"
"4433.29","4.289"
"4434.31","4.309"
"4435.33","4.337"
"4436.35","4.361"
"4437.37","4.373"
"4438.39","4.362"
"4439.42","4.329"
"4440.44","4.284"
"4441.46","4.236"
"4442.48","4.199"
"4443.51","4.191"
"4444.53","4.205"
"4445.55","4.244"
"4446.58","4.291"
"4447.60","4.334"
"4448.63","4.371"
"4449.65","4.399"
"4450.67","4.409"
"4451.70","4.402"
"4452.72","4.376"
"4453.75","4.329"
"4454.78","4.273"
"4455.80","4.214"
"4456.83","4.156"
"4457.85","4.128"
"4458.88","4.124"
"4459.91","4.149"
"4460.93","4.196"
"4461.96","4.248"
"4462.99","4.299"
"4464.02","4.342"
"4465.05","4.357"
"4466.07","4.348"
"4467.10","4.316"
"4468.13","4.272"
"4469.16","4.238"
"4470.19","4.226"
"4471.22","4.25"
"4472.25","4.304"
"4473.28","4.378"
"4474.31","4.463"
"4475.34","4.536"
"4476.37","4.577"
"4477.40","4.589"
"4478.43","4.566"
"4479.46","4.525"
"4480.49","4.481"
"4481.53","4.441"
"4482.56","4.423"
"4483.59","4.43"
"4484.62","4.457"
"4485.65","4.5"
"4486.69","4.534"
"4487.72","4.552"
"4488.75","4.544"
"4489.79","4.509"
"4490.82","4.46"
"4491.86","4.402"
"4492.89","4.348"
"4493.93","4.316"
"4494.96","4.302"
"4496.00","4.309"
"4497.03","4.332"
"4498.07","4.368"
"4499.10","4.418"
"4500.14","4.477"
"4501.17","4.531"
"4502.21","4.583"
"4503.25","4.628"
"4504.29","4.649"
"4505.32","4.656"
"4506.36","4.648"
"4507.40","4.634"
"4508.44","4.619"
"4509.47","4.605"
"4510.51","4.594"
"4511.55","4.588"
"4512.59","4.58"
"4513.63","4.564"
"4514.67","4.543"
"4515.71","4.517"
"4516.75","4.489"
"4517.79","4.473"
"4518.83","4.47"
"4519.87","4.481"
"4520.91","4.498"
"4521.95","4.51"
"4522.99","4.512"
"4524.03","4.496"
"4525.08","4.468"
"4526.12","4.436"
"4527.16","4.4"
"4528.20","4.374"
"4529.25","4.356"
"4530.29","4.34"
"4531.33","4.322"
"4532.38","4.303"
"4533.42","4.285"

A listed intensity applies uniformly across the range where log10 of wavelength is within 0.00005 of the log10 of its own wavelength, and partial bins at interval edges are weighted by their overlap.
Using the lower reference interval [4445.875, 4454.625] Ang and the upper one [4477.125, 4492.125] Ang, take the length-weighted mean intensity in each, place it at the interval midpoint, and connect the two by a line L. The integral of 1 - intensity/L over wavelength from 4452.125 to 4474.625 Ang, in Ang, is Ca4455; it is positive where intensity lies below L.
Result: 0.7 Ang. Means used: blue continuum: 4.35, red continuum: 4.49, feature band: 4.27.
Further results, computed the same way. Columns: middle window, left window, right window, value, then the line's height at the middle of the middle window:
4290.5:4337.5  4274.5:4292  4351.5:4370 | 4.1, 3.97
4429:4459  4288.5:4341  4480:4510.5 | -0.4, 4.24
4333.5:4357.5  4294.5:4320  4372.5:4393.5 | -0.9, 3.71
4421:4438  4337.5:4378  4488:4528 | -0.7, 4.21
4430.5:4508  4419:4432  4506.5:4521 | 1.8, 4.48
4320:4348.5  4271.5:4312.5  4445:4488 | 0.0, 3.78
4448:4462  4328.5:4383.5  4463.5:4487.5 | 0.2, 4.33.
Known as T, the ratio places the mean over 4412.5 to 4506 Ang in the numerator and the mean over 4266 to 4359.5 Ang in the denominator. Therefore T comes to 1.2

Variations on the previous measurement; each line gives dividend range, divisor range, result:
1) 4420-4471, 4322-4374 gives 1.10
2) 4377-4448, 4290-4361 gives 1.12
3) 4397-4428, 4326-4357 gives 1.09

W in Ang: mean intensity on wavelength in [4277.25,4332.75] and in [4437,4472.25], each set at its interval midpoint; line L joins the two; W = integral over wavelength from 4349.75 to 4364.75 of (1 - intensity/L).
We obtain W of -0.87 Ang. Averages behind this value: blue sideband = 3.68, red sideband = 4.28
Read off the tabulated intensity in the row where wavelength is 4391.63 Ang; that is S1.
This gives 4.183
